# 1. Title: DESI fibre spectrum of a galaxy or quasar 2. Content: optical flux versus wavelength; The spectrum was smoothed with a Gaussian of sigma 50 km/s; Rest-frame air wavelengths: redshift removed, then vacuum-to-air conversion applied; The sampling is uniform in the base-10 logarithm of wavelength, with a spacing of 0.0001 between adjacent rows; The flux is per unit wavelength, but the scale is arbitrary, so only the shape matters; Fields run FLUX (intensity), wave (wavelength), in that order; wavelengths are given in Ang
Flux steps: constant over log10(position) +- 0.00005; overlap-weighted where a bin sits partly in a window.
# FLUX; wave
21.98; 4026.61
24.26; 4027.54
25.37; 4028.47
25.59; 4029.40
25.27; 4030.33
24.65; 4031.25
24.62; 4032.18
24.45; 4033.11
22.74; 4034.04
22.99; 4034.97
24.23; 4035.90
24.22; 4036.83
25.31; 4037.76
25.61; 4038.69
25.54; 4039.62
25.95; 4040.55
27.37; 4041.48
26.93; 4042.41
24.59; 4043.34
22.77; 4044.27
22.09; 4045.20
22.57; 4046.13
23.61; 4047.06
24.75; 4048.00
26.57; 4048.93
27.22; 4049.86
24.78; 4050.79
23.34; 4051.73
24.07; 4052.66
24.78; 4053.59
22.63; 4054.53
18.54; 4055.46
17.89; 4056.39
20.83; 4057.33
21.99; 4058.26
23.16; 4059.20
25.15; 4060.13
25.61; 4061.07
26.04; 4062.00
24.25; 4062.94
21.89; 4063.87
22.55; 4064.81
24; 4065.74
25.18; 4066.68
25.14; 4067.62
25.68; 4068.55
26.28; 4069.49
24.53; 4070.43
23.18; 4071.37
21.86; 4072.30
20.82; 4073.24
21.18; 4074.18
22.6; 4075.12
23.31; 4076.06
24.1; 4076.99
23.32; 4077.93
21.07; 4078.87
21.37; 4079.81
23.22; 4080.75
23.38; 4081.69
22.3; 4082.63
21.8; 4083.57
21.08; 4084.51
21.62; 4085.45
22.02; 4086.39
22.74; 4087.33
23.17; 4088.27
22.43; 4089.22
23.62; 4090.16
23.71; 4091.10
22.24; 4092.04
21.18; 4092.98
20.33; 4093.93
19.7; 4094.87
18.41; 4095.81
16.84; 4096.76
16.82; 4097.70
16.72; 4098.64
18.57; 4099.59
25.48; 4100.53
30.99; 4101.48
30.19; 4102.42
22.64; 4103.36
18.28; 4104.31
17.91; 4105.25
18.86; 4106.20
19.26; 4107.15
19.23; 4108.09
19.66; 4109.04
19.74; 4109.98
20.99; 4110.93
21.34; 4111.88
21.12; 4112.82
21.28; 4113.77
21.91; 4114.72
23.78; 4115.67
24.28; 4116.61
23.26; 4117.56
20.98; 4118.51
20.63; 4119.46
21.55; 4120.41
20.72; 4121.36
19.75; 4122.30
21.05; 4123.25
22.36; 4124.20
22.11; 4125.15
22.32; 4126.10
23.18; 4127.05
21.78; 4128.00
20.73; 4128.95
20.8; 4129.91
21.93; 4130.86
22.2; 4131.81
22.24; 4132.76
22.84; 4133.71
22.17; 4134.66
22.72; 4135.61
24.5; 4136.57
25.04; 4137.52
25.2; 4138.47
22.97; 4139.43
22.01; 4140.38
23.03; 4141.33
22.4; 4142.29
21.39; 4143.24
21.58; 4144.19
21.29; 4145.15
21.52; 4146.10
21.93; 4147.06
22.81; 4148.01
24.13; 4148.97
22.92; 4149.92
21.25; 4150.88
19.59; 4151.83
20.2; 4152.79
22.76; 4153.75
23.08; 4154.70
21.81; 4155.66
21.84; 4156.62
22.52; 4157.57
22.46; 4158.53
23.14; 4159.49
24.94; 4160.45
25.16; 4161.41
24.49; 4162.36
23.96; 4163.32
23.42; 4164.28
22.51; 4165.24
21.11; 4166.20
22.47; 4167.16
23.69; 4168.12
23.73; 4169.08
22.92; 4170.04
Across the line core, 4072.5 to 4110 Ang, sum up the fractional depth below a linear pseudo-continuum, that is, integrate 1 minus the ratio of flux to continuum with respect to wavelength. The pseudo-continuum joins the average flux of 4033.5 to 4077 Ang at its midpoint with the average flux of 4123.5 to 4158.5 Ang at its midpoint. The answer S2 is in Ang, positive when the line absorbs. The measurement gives 2.6 Ang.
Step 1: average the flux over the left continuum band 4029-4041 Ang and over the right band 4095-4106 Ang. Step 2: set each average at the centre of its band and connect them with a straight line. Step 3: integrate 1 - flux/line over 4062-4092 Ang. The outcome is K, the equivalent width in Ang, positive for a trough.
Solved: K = -0.91 Ang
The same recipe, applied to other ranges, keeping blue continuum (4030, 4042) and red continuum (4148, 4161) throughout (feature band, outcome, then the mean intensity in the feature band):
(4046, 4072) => 0.6 Ang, 23.8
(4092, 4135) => 3.6 Ang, 21.3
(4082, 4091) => 0.5 Ang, 22.4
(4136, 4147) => -0.1 Ang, 22.8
